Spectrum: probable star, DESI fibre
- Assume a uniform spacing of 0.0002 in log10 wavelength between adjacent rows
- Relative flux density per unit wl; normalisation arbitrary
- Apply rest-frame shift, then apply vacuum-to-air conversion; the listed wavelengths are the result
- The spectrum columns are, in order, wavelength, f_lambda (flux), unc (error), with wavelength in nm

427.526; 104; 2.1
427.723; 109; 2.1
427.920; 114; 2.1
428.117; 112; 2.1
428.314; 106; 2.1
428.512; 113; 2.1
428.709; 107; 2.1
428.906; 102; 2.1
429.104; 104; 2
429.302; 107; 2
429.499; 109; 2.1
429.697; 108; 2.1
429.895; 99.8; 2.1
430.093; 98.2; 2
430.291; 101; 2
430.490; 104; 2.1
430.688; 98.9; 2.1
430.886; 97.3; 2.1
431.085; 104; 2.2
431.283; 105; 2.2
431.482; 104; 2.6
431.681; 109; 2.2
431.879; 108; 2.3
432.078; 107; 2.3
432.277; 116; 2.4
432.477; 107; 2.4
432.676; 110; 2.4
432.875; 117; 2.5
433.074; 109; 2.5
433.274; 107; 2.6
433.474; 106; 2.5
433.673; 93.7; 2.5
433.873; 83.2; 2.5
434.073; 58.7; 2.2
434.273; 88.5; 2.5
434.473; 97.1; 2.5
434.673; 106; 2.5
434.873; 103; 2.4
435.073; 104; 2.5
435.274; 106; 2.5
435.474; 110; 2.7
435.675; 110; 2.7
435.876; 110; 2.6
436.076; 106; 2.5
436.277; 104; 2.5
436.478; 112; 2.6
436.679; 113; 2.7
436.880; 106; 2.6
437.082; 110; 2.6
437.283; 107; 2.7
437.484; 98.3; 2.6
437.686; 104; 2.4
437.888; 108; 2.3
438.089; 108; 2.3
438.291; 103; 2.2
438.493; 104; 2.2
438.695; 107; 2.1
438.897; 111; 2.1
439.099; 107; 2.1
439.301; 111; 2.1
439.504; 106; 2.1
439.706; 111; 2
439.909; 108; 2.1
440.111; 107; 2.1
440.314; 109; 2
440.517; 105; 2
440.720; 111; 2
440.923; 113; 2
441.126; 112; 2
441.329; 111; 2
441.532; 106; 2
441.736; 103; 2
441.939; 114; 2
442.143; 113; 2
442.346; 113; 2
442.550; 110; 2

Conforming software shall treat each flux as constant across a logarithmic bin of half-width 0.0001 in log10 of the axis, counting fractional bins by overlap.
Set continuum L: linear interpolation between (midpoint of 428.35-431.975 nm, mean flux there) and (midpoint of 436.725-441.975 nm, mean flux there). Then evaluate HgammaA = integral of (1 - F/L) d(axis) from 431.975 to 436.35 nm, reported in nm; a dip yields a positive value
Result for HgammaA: 0.13 nm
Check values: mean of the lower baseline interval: 104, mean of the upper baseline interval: 108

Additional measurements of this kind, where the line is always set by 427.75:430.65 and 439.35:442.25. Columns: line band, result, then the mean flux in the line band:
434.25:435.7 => 0.056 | 104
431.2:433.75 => -0.020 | 108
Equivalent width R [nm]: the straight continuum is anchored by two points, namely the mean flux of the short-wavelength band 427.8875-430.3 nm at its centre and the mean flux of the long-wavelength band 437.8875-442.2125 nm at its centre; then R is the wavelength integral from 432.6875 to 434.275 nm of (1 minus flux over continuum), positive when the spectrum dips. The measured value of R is 0.16 nm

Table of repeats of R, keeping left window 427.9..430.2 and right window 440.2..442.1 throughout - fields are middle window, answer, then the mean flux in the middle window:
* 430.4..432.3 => 0.04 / 105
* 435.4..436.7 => -0.01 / 109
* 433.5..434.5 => 0.21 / 84.9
